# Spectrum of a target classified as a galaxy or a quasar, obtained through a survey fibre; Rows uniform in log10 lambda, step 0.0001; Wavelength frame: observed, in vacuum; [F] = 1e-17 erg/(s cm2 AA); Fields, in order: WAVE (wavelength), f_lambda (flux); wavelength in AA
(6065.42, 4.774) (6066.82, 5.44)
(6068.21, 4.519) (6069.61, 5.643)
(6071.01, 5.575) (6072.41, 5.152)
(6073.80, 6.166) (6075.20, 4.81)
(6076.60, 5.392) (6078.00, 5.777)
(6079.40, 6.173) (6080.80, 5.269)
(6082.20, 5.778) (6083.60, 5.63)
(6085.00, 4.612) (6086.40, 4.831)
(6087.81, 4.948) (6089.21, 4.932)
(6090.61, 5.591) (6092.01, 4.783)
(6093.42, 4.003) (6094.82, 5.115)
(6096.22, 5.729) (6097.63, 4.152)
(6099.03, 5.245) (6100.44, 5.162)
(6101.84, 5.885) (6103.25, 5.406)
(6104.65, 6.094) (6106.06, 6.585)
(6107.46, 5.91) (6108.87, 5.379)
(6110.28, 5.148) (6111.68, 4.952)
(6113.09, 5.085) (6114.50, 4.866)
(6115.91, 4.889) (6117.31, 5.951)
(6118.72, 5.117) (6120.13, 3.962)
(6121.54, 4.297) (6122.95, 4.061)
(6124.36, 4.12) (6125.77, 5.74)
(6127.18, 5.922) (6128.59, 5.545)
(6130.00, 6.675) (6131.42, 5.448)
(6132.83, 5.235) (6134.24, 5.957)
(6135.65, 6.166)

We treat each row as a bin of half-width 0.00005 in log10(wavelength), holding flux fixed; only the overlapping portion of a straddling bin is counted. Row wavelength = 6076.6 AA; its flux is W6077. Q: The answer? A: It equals 5.392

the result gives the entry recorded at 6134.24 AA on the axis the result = 5.957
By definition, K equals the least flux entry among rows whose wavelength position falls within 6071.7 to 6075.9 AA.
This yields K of 4.81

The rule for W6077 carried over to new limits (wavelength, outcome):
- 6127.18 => 5.922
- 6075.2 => 4.81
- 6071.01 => 5.575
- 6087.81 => 4.948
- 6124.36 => 4.12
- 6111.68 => 4.952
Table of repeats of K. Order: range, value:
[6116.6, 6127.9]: 3.962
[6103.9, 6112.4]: 4.952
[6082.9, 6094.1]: 4.003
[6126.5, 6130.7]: 5.545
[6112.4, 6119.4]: 4.866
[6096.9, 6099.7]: 4.152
